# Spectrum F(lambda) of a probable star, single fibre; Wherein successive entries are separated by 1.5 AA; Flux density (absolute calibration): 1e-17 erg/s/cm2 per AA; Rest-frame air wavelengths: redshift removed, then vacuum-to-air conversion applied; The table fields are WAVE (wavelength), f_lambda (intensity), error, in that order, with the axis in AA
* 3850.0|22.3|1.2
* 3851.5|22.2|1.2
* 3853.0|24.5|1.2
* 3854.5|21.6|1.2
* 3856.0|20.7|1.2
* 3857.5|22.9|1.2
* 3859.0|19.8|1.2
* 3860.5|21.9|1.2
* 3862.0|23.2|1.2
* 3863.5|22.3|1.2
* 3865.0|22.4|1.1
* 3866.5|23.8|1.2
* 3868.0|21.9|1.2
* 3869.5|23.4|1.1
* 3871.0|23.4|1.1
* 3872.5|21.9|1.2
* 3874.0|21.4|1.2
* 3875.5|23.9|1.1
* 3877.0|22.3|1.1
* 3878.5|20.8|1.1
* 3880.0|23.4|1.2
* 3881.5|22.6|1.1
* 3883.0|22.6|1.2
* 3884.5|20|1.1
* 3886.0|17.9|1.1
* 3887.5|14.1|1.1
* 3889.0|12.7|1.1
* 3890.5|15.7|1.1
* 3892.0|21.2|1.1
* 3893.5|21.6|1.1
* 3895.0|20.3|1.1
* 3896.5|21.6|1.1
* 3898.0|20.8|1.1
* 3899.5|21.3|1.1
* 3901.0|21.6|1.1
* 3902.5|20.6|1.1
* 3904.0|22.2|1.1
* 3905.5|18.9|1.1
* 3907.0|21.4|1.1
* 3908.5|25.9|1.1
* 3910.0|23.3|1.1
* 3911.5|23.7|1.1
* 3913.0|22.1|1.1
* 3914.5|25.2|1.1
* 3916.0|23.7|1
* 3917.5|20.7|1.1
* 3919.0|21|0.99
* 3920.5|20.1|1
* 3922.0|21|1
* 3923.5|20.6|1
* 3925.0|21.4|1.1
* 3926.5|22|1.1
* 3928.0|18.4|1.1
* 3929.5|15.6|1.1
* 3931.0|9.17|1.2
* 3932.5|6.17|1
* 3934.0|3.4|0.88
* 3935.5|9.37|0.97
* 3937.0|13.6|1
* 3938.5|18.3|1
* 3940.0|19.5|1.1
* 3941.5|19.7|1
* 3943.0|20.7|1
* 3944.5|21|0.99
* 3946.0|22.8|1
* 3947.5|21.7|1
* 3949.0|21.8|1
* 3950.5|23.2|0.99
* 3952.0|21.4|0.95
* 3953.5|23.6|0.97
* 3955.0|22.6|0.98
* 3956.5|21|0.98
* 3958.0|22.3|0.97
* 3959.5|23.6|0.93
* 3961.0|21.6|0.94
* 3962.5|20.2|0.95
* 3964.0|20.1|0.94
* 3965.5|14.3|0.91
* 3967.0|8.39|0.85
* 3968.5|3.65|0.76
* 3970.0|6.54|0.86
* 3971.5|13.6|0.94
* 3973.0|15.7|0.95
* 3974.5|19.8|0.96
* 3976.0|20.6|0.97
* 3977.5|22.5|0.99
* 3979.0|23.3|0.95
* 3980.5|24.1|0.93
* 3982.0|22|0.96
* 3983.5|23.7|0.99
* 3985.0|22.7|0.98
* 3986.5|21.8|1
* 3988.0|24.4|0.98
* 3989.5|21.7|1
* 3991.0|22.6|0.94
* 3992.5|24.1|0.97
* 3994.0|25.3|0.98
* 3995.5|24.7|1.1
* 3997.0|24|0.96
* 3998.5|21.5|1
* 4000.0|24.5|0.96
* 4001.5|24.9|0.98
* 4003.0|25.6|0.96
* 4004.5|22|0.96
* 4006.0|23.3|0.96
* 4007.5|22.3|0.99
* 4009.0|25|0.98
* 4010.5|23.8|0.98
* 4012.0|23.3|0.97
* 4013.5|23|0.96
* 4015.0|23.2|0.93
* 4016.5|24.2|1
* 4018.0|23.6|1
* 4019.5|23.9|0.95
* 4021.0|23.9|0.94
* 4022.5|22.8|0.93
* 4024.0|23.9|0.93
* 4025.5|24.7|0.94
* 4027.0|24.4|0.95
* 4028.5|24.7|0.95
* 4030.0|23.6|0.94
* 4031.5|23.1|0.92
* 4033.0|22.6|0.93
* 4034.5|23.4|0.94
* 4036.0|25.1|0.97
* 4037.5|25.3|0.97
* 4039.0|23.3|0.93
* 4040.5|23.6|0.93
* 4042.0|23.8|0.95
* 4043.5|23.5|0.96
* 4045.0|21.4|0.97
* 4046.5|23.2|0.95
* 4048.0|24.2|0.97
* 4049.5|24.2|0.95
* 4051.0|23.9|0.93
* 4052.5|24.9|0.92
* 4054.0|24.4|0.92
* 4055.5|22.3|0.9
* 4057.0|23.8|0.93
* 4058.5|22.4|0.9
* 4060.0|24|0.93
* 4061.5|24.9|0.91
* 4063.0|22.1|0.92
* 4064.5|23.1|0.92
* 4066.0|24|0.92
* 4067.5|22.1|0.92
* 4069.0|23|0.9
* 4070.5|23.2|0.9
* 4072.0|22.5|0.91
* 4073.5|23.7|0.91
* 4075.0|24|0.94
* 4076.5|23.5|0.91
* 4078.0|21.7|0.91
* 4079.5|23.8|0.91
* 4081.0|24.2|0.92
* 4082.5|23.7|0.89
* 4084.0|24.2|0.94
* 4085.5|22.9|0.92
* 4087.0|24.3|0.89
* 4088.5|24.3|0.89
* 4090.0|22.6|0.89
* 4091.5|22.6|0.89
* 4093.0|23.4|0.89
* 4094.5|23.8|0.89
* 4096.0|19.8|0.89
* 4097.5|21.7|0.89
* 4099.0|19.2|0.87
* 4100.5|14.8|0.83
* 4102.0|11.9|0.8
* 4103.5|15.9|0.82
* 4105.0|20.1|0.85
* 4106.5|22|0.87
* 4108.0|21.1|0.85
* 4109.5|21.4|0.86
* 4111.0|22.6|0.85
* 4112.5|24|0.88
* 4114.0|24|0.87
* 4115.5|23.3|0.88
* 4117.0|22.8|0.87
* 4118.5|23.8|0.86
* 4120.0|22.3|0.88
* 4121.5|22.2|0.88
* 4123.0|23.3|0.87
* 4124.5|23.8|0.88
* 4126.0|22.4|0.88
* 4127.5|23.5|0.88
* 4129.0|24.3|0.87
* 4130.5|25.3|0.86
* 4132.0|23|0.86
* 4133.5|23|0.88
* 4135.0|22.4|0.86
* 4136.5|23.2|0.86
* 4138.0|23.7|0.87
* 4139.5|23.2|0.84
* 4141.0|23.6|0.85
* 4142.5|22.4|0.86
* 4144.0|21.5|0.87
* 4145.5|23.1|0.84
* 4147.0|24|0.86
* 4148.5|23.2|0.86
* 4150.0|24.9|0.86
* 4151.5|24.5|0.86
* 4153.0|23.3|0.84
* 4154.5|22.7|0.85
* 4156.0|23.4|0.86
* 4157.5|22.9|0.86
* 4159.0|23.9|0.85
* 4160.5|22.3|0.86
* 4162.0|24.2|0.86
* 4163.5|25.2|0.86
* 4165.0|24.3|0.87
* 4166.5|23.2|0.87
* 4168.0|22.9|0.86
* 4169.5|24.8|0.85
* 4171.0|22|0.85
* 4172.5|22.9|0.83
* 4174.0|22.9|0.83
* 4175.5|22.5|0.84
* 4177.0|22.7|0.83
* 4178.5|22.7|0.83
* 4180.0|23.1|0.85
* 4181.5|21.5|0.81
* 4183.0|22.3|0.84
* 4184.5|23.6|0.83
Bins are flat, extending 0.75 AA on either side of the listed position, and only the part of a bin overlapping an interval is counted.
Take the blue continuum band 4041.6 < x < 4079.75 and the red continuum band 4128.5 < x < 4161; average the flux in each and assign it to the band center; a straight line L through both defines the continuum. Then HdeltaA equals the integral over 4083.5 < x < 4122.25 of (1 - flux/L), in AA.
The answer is 3.0 AA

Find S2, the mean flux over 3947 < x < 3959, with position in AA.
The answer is 22.2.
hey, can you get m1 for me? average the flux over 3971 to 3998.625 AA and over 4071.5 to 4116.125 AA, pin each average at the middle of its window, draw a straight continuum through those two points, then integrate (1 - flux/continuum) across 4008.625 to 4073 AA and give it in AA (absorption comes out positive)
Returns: -4.7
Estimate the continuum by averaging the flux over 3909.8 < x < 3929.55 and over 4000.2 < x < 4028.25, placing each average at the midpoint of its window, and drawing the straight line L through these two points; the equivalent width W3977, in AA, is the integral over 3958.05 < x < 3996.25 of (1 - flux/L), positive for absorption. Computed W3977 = 5.4 AA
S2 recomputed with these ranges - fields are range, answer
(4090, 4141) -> 22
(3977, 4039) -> 23.6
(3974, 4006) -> 23.2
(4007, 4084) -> 23.6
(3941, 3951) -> 21.6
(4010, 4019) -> 23.5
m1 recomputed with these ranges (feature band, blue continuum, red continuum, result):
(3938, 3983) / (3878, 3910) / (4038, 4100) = 4.4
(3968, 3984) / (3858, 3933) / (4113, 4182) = 2.7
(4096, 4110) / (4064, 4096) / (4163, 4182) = 2.7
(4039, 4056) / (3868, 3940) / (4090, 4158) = -1.8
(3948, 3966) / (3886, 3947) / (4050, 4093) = -1.1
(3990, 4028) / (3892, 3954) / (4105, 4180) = -4.8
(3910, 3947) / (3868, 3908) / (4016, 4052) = 5.4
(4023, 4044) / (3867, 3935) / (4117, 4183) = -2.1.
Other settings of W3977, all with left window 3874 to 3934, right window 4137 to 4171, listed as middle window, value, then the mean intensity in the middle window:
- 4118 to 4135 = -0.16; 23.3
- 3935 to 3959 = 0.35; 20.3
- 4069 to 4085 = -0.73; 23.4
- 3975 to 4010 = -3.42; 23.3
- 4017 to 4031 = -1.46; 23.9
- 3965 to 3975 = 4.53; 11.4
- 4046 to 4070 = -1.51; 23.5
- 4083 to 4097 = -0.31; 23.1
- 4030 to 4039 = -0.83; 23.8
